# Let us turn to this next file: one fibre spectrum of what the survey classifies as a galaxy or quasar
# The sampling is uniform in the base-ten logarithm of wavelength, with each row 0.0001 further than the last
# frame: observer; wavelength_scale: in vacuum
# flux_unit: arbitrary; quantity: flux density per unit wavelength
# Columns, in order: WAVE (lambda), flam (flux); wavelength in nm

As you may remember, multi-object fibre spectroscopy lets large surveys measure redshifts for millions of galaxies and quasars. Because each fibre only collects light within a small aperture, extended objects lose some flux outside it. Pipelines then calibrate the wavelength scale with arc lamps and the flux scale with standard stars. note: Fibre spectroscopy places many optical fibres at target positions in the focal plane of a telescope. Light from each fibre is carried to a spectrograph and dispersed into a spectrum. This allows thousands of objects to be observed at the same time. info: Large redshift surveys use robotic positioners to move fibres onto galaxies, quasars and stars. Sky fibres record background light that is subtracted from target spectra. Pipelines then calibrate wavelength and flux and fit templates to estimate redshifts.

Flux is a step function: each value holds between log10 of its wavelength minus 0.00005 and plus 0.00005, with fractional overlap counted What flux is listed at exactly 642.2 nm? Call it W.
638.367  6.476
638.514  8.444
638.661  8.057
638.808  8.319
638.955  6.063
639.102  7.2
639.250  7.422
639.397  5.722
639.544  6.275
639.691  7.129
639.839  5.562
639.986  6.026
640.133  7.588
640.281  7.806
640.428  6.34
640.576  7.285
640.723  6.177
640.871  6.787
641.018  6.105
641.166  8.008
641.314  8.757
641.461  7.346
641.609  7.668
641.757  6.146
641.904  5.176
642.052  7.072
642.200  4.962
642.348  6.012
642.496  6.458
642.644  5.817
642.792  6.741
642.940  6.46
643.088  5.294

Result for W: 4.962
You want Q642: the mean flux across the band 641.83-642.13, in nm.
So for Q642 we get 6.12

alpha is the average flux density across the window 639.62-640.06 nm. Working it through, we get 6.24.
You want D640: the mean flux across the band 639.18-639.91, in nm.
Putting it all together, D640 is 6.42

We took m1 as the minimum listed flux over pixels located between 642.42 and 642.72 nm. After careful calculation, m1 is 5.817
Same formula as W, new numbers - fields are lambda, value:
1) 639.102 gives 7.2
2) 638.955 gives 6.063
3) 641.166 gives 8.008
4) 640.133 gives 7.588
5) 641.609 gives 7.668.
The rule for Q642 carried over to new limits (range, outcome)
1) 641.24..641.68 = 7.93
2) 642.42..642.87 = 6.34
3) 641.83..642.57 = 5.94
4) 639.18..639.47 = 6.57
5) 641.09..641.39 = 8.36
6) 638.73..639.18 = 7.2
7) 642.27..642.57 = 6.21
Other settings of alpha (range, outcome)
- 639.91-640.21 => 6.81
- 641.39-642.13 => 6.67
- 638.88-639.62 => 6.54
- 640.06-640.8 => 7.03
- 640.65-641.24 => 6.77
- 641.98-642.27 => 6.02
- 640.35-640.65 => 6.84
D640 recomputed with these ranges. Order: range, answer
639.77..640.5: 6.68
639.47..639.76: 6.71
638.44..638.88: 8.27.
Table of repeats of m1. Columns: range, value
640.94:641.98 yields 5.176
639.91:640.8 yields 6.026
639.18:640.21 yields 5.562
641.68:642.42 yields 4.962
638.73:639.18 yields 6.063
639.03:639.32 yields 7.2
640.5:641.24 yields 6.105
